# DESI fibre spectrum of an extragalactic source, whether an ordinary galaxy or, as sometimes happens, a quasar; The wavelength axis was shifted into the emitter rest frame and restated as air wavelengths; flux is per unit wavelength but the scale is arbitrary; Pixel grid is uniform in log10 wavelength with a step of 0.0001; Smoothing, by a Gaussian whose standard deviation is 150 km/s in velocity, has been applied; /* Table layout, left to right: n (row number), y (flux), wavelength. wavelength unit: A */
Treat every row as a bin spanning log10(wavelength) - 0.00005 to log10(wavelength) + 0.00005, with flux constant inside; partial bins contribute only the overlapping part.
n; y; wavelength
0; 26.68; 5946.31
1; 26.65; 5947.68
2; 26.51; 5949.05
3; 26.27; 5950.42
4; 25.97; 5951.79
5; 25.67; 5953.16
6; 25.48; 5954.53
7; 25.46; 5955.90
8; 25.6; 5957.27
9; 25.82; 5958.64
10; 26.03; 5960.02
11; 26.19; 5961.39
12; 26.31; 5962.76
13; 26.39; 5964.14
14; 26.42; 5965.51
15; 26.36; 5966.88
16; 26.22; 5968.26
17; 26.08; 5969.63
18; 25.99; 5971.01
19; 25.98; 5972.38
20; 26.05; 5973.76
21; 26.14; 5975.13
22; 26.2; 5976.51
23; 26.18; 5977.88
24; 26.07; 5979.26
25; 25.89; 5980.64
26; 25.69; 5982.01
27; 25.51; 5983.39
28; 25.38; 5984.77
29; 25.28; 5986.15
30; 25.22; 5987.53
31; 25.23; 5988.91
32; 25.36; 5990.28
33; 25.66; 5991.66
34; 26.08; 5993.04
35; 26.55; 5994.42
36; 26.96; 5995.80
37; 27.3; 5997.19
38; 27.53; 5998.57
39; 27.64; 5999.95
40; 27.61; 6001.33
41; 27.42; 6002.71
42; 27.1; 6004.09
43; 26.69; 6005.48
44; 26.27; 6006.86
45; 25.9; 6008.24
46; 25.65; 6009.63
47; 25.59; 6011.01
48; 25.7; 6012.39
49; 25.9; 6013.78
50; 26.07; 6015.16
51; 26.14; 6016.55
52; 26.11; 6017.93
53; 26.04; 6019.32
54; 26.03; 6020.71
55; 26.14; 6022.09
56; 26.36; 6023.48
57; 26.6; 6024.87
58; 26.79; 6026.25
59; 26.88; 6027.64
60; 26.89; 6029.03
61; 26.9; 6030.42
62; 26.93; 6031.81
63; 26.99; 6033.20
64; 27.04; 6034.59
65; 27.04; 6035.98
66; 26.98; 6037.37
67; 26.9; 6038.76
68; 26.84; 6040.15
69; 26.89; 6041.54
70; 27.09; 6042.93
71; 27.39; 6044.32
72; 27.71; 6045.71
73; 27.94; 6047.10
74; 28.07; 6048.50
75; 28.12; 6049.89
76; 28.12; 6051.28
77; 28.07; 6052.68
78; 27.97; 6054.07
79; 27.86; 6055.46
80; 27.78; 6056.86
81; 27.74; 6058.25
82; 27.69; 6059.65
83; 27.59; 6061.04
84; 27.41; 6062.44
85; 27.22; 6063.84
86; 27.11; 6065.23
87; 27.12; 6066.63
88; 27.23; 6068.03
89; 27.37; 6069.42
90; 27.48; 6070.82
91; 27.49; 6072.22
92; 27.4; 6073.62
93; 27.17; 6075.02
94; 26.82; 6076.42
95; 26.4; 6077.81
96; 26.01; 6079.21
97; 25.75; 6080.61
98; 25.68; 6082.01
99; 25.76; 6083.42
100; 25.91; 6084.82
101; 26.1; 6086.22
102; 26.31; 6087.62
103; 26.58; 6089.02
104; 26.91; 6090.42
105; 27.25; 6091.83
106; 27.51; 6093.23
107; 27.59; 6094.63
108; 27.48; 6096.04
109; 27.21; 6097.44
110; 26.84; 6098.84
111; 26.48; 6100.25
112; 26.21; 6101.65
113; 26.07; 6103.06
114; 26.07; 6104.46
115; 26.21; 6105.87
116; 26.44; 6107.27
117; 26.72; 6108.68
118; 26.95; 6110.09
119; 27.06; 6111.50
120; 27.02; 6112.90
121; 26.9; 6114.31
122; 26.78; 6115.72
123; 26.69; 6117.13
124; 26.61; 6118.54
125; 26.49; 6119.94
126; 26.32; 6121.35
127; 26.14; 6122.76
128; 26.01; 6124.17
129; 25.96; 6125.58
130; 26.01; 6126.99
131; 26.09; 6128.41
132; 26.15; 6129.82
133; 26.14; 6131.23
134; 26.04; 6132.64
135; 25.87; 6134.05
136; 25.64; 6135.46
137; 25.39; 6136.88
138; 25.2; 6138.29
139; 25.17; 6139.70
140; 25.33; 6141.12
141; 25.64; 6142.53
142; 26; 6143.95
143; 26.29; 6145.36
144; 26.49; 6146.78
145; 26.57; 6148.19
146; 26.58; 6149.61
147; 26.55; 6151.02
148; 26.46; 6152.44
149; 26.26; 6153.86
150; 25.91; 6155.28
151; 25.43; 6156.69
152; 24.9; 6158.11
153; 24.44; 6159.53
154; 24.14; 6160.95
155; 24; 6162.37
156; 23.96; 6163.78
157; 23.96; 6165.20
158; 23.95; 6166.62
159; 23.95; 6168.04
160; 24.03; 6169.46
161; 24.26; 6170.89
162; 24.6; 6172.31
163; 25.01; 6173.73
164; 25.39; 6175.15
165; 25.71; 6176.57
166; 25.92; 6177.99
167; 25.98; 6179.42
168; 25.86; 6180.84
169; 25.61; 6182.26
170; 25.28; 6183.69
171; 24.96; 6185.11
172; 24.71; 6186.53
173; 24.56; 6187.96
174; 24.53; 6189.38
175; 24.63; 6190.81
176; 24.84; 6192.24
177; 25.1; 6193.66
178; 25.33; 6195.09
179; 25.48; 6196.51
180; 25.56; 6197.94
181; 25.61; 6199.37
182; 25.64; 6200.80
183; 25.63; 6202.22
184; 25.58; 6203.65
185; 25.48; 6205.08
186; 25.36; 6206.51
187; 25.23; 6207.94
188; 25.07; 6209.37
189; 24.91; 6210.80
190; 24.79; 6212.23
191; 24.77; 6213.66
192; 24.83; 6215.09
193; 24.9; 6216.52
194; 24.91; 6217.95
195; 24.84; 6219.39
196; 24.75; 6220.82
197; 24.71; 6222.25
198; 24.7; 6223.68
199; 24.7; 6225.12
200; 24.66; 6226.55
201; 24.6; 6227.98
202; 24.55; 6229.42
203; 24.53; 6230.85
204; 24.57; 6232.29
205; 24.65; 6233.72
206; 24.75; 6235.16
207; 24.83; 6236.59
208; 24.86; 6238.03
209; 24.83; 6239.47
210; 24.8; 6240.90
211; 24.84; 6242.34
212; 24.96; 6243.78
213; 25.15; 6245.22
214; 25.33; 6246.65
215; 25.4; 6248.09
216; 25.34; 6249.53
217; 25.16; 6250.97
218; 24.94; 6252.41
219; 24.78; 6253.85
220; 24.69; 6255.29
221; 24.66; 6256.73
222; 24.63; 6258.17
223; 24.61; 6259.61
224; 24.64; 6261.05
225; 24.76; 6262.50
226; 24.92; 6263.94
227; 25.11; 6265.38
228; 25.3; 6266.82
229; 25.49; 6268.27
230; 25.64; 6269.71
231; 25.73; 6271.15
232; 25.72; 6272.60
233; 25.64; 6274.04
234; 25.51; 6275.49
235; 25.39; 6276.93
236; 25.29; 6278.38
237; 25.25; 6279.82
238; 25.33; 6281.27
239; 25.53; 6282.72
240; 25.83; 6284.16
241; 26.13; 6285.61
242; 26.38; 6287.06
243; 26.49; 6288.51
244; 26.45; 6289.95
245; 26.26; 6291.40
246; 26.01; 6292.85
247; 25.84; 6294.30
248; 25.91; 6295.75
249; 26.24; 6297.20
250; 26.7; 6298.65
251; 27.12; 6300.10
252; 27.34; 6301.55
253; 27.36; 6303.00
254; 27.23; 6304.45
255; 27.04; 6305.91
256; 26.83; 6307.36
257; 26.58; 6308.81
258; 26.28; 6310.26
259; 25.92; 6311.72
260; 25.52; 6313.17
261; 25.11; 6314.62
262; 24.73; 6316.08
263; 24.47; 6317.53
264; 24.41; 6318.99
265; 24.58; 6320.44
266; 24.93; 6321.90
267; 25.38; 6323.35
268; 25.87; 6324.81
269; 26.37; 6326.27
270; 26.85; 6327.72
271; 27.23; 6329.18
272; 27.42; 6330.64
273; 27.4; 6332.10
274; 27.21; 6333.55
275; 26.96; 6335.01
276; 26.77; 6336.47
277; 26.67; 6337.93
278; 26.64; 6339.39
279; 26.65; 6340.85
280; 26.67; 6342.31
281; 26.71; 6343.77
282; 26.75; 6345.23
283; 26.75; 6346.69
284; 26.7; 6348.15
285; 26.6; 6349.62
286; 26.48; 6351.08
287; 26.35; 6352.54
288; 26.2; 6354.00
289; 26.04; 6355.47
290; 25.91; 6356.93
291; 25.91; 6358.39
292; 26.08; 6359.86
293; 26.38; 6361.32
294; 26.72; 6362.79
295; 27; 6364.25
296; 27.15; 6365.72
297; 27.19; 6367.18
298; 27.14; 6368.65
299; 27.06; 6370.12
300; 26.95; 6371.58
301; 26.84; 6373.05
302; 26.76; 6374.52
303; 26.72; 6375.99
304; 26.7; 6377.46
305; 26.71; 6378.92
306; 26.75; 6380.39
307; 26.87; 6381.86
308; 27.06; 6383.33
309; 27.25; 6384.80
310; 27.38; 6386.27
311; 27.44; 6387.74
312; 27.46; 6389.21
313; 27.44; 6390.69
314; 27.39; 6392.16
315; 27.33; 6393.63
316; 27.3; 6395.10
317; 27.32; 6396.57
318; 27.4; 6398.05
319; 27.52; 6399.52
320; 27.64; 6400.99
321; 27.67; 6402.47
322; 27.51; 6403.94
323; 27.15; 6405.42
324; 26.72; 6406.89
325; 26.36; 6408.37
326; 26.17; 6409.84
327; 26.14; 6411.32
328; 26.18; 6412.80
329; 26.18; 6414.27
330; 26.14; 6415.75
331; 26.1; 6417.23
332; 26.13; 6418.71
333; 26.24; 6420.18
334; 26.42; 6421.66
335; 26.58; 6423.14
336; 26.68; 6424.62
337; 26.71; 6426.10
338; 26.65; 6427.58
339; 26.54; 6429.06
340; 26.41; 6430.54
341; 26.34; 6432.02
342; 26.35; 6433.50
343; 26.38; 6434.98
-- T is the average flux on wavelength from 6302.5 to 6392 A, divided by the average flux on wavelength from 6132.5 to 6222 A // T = 1.05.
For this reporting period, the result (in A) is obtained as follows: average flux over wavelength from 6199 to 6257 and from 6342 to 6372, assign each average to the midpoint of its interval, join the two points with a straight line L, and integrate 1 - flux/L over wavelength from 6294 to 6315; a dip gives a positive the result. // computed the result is -0.5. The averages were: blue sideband 25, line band 26.5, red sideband 26.6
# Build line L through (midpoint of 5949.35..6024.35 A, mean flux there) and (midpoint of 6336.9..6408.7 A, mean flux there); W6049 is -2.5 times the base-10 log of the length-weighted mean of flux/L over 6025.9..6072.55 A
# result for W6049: -0.05 mag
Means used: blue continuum 26.1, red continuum 26.9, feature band 27.4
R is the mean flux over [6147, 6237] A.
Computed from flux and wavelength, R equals 25.1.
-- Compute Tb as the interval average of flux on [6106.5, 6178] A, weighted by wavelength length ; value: 25.7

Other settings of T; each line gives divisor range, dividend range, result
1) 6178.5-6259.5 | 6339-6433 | 1.07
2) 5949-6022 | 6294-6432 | 1.02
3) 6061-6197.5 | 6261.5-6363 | 1.00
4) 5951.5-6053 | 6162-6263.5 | 0.94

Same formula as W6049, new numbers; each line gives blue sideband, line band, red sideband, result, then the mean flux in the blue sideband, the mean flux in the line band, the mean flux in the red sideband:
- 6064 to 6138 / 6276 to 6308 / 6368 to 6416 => 0.02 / 26.6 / 26.3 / 27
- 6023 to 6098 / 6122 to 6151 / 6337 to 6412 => 0.04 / 27.1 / 26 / 26.9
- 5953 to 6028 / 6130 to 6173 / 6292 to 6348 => 0.04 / 26.2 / 25.3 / 26.3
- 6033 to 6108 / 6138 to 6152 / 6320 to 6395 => 0.04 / 27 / 26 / 26.7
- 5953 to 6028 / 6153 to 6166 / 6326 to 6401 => 0.07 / 26.2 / 24.8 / 26.9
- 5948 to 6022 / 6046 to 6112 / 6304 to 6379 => -0.03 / 26.1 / 27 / 26.4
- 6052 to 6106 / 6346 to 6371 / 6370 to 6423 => 0.01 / 27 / 26.6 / 26.9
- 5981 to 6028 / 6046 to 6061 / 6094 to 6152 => -0.07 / 26.2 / 27.9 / 26.3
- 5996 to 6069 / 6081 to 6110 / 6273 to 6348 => 0.01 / 27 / 26.6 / 26.2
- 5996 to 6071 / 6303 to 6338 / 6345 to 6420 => 0.03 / 27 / 26.2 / 26.8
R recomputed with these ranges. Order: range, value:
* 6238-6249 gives 25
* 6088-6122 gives 26.8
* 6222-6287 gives 25.1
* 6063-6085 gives 26.8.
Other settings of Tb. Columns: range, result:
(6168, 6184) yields 25.2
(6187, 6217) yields 25.1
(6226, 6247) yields 24.8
